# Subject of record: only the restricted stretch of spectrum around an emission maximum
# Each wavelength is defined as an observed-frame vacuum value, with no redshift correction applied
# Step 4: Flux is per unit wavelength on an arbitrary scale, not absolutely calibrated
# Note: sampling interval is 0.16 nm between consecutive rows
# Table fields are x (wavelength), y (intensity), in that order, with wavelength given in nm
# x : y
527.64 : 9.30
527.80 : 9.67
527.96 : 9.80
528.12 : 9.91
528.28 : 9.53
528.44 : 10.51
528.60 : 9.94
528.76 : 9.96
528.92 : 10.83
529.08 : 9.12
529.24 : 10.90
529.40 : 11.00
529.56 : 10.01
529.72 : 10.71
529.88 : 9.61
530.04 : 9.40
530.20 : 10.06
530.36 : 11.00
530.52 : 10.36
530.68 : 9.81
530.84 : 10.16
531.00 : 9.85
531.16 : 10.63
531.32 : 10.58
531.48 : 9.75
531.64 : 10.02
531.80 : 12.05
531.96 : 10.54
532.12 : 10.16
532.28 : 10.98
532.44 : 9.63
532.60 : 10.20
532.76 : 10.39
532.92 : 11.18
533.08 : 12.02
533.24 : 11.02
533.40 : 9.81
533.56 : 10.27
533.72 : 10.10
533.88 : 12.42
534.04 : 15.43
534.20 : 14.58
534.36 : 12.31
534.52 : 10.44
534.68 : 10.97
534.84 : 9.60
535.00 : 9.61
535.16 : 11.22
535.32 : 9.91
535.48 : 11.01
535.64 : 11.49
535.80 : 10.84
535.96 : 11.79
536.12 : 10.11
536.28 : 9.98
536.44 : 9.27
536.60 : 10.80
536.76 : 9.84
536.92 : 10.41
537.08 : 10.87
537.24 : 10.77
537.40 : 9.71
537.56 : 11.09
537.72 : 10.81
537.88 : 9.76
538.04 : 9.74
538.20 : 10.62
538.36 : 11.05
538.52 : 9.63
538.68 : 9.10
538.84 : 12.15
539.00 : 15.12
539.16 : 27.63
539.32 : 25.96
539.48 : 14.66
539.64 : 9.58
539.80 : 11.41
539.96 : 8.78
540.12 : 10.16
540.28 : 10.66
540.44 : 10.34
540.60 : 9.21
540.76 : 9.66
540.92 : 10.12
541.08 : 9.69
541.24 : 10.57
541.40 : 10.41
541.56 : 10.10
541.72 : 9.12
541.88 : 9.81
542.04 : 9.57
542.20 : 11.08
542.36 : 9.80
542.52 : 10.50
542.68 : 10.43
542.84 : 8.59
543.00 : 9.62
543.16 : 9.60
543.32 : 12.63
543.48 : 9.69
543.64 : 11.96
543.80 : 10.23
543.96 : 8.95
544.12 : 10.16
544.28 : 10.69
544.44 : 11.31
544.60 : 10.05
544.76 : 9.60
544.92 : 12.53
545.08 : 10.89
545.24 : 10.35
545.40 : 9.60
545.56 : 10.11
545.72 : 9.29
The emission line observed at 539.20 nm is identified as [O III] 5007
